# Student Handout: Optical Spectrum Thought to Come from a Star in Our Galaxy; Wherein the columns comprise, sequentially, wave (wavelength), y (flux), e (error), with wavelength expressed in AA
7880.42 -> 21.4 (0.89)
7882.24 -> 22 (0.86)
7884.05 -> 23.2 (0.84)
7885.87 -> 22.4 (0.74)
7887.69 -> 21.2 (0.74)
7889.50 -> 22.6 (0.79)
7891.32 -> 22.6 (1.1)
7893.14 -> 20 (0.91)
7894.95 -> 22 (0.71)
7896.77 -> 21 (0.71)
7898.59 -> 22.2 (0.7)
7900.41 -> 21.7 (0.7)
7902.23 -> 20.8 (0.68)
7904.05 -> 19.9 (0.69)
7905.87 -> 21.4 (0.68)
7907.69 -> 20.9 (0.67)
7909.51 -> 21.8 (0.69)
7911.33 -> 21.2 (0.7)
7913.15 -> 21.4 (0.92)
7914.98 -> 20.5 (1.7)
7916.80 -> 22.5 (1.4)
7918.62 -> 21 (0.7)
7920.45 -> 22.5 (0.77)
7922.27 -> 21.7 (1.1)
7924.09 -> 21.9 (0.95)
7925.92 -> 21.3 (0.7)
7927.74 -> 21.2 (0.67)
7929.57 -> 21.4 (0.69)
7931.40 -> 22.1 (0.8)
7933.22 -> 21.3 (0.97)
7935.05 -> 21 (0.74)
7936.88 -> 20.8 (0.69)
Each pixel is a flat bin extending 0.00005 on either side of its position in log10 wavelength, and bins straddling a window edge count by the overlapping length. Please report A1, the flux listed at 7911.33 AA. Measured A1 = 21.2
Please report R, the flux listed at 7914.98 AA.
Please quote 20.5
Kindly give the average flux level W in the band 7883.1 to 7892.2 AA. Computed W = 22.4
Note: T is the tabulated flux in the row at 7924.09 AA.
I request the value 21.9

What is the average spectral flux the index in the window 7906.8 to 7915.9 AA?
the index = 21.2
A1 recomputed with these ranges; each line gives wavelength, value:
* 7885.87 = 22.4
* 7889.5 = 22.6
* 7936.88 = 20.8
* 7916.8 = 22.5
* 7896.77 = 21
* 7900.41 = 21.7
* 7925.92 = 21.3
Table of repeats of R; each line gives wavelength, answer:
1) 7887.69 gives 21.2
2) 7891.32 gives 22.6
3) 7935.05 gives 21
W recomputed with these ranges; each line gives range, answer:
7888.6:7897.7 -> 21.6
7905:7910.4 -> 21.4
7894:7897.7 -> 21.5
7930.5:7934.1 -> 21.7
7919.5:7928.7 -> 21.7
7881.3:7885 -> 22.6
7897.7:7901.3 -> 21.9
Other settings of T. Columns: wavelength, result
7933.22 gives 21.3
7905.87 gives 21.4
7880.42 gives 21.4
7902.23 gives 20.8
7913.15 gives 21.4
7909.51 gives 21.8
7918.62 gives 21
